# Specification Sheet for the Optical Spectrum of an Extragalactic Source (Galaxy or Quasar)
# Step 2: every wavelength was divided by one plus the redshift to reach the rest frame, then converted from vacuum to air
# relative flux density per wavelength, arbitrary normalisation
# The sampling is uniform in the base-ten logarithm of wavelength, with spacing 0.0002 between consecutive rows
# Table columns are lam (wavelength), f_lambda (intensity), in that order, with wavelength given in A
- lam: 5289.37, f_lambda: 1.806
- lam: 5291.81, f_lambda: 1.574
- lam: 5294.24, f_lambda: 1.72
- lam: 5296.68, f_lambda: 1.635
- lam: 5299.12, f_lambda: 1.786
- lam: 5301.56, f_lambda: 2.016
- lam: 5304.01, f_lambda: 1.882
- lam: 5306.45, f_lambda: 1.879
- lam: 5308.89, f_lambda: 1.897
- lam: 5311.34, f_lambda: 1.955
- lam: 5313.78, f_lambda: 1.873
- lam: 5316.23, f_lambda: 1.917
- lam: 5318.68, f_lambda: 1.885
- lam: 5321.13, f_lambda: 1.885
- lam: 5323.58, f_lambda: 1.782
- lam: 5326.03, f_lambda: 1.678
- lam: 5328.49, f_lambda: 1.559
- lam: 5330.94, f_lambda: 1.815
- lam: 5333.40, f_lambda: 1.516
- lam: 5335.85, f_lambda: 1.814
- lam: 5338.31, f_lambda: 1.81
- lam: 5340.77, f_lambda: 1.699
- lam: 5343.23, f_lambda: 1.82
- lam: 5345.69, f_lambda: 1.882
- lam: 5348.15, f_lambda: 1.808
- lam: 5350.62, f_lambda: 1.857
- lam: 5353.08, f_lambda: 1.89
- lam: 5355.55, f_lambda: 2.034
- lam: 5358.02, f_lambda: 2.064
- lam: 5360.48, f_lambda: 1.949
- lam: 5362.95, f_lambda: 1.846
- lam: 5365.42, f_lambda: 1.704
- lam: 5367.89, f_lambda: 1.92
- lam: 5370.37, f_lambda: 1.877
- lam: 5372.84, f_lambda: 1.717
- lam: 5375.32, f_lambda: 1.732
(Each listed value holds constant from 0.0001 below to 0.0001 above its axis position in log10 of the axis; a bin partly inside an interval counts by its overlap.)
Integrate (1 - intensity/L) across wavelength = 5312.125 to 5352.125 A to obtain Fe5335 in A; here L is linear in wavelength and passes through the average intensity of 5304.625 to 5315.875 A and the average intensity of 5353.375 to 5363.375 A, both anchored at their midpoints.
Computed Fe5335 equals 3.0 A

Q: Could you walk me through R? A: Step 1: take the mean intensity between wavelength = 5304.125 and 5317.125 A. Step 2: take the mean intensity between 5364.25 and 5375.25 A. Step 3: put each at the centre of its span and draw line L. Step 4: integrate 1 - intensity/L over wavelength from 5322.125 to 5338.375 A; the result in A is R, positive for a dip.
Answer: 1.4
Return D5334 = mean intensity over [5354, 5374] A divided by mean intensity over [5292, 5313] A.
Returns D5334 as 1.03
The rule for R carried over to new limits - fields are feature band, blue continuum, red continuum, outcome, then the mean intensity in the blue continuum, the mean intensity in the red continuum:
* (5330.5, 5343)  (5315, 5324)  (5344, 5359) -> 1.08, 1.87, 1.92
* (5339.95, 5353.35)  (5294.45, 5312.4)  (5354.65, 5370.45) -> 0.51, 1.85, 1.91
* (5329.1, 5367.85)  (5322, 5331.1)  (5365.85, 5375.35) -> -1.65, 1.7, 1.81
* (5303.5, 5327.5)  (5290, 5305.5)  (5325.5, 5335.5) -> -2.12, 1.77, 1.65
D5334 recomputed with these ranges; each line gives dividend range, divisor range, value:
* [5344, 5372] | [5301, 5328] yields 1.01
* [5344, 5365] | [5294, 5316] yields 1.03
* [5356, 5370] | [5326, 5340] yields 1.12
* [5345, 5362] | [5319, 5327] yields 1.07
